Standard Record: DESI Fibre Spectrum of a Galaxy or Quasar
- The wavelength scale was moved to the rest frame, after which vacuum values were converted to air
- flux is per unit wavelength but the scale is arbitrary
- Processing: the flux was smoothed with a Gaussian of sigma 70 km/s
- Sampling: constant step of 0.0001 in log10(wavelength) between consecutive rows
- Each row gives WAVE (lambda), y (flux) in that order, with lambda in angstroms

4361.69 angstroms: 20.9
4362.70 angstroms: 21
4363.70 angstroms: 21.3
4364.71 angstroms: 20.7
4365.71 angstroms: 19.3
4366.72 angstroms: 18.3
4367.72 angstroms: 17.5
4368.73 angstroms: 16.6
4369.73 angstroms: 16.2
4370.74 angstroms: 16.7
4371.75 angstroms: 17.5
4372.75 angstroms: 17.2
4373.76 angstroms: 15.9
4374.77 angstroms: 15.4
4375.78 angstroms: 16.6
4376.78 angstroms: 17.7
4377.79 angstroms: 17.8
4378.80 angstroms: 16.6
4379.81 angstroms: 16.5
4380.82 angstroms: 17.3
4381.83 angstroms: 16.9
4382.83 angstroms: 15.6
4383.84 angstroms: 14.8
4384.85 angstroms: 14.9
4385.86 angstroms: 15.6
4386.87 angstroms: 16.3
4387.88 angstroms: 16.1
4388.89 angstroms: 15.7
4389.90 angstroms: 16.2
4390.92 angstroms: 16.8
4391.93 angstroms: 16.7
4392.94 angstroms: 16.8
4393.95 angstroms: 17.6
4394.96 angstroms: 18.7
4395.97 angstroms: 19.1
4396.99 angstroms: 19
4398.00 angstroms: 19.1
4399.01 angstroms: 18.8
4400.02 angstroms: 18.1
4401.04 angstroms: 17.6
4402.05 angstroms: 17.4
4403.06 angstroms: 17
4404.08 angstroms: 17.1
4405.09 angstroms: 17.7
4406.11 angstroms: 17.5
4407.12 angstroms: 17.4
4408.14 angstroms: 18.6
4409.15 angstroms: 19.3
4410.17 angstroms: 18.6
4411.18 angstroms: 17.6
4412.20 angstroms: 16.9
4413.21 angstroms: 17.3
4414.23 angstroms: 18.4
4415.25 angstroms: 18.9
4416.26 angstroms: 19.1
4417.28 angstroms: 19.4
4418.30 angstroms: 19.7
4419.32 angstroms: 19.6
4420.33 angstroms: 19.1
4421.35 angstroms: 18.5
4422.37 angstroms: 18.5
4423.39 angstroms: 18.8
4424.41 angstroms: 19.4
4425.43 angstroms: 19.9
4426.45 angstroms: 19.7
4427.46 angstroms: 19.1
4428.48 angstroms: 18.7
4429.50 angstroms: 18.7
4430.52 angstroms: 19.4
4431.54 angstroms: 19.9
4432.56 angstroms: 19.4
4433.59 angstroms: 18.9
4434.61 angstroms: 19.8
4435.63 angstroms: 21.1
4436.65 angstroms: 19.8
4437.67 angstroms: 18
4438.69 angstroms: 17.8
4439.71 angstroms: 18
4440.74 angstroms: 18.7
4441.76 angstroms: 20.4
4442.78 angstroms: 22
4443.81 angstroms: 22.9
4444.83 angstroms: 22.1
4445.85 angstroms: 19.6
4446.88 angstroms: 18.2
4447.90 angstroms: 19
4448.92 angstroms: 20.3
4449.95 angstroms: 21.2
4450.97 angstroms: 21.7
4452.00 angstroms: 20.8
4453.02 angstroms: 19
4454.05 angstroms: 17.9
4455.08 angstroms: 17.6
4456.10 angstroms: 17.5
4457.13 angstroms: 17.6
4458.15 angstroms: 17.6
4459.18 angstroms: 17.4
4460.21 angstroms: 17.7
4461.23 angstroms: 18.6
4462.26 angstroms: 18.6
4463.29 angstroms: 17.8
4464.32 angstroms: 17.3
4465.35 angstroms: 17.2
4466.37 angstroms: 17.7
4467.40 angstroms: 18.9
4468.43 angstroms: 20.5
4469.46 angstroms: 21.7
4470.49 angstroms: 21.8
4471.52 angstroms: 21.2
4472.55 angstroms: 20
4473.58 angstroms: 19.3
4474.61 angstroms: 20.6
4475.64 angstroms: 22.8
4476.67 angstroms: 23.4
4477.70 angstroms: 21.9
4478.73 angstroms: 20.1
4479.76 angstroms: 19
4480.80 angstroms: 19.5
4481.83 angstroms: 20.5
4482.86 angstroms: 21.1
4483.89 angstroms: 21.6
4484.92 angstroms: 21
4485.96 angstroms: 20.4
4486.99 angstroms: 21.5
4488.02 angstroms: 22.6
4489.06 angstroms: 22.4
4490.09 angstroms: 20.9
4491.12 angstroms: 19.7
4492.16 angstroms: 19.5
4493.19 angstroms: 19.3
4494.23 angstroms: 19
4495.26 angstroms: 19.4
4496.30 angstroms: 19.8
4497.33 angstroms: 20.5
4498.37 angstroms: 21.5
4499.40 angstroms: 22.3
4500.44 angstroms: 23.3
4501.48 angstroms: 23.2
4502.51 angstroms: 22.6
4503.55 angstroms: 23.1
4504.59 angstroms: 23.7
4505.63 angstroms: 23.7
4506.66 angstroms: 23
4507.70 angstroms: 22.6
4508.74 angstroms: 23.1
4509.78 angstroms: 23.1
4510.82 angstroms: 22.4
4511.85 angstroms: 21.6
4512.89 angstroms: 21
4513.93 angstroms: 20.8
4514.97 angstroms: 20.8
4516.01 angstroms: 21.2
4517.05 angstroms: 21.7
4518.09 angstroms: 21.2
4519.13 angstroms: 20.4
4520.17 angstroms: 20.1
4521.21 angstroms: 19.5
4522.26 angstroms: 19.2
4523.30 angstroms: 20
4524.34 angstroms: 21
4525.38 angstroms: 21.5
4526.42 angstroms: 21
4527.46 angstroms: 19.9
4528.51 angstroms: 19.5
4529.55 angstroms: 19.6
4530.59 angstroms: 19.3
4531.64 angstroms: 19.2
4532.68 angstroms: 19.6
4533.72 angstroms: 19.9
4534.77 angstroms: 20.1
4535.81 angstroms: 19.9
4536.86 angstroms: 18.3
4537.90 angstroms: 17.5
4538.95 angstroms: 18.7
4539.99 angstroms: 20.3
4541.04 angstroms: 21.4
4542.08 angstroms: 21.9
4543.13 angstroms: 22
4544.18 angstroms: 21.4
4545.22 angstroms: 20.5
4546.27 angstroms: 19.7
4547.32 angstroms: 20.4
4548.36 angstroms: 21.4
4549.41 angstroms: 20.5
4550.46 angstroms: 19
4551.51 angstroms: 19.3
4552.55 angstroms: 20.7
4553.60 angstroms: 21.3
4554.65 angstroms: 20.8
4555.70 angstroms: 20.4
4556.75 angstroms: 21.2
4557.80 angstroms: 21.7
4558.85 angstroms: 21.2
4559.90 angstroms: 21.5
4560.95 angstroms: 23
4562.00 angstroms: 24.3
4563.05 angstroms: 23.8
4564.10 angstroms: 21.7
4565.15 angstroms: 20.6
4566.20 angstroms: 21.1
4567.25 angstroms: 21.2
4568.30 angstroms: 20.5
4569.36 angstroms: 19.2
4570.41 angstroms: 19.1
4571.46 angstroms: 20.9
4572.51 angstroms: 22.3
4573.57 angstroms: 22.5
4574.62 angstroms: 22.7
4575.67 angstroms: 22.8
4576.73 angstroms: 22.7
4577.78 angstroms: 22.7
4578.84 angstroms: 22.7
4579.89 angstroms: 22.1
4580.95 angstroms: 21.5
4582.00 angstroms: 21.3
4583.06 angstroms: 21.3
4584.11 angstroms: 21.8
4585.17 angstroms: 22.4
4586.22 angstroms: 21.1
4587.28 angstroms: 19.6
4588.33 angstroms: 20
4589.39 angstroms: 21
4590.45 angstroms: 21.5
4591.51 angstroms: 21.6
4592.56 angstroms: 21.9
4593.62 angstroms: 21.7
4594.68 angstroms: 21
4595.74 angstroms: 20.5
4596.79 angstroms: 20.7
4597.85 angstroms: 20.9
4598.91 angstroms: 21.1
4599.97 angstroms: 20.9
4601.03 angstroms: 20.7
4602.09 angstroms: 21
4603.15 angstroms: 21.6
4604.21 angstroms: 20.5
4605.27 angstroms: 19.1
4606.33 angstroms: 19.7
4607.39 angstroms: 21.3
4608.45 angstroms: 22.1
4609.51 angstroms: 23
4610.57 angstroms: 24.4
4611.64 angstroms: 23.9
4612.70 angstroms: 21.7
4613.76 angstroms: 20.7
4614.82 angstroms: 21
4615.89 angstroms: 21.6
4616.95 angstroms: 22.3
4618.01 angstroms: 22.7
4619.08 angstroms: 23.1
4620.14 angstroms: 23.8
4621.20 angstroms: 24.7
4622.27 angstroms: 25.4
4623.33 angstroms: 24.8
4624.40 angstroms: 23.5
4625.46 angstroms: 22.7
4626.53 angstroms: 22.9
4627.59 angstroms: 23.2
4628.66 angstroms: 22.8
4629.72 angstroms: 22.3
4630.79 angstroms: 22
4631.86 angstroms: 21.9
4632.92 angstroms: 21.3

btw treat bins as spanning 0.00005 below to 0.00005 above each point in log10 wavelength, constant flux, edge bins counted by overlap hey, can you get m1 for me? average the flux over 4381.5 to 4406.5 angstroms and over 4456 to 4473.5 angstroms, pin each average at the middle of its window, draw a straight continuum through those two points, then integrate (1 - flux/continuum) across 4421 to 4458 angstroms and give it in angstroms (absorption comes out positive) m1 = -2.5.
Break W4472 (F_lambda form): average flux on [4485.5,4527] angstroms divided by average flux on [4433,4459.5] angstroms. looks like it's 1.10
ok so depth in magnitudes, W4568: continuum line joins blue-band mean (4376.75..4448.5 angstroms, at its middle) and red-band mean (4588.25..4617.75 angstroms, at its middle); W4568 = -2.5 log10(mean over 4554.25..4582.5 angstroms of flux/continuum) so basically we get -0.04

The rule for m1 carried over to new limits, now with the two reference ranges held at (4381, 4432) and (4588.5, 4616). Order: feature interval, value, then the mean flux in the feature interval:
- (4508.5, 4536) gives -0.9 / 20.6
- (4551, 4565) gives -0.7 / 21.6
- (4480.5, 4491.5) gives -1.0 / 21.1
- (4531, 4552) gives 0.2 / 20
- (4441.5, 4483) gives -1.8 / 19.7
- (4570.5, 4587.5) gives -0.8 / 21.9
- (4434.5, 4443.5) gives -0.5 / 19.6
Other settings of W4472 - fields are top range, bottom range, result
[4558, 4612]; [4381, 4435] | 1.19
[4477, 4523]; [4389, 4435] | 1.15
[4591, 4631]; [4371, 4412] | 1.29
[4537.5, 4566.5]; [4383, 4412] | 1.21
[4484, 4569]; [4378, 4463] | 1.14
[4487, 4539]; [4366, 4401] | 1.23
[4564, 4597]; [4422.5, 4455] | 1.09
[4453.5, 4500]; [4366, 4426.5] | 1.13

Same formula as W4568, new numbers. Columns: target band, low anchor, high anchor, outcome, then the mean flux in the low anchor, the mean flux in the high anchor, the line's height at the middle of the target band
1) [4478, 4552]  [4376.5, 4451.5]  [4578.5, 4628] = -0.03 mag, 18.4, 21.9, 20.3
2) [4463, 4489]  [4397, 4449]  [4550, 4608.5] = -0.04 mag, 19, 21.3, 19.7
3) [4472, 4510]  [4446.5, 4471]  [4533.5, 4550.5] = -0.10 mag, 18.9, 20.2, 19.4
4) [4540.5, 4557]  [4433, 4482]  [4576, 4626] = 0.02 mag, 19.6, 21.9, 21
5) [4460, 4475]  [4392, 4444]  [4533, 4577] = 0.01 mag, 18.8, 20.9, 19.5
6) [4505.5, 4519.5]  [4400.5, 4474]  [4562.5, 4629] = -0.08 mag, 19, 21.8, 20.3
